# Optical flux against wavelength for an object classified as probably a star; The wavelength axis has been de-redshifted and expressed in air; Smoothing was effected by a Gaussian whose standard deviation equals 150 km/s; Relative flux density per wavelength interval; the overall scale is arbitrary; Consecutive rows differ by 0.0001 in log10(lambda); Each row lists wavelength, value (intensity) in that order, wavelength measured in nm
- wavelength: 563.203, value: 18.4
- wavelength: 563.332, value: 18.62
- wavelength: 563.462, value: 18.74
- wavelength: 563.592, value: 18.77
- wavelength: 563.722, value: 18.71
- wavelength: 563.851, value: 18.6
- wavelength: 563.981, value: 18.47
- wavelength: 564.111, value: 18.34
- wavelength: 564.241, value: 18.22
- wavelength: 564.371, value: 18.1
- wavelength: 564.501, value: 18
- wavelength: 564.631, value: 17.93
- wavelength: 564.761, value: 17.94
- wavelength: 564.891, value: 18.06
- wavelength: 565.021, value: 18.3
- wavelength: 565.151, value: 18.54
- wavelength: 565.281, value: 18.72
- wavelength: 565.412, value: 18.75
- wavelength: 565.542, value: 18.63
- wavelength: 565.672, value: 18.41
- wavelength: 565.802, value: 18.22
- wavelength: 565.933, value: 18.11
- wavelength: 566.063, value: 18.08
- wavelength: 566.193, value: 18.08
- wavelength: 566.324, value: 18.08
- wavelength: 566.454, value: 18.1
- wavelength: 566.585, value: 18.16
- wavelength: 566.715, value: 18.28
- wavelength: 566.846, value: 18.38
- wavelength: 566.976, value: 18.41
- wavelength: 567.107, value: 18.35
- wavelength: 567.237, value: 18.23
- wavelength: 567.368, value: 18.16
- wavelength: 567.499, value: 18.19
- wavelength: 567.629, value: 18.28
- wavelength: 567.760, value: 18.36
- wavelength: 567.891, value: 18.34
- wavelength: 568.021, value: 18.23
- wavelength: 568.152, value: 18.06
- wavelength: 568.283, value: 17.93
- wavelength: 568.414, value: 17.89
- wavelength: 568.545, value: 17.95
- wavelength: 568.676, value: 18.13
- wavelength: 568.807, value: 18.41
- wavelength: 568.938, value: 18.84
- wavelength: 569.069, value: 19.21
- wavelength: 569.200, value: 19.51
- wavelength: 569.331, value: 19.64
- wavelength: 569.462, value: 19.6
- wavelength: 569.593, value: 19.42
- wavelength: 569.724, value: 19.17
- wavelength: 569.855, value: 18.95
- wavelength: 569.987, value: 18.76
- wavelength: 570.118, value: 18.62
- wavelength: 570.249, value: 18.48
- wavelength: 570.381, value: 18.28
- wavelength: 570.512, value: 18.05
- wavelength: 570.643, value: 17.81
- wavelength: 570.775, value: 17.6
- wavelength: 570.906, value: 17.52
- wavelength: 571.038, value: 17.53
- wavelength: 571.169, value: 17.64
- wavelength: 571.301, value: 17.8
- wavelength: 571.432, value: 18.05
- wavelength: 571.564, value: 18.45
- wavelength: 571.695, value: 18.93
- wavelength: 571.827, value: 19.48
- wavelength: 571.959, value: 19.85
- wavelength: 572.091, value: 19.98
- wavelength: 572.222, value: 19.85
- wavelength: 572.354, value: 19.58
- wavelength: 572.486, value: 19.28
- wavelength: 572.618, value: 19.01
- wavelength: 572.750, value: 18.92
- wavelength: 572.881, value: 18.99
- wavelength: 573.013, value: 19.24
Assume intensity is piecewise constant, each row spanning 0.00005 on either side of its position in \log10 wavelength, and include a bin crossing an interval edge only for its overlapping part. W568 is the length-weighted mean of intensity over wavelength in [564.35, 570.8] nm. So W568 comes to 18.4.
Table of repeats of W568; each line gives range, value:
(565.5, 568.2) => 18.2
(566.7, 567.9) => 18.3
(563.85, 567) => 18.3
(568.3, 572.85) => 18.7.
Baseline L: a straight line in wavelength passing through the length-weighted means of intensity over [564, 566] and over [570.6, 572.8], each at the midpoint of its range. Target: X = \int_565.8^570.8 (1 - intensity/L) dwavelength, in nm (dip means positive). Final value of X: 0.012 nm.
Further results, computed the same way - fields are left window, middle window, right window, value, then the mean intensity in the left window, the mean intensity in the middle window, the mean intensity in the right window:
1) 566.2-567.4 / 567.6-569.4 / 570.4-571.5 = -0.04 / 18.2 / 18.5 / 17.8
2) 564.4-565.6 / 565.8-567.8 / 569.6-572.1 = 0.01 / 18.3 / 18.2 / 18.5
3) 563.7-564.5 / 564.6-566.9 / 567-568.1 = 0.01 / 18.4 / 18.3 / 18.3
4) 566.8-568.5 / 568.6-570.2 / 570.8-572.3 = -0.05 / 18.2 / 19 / 18.6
